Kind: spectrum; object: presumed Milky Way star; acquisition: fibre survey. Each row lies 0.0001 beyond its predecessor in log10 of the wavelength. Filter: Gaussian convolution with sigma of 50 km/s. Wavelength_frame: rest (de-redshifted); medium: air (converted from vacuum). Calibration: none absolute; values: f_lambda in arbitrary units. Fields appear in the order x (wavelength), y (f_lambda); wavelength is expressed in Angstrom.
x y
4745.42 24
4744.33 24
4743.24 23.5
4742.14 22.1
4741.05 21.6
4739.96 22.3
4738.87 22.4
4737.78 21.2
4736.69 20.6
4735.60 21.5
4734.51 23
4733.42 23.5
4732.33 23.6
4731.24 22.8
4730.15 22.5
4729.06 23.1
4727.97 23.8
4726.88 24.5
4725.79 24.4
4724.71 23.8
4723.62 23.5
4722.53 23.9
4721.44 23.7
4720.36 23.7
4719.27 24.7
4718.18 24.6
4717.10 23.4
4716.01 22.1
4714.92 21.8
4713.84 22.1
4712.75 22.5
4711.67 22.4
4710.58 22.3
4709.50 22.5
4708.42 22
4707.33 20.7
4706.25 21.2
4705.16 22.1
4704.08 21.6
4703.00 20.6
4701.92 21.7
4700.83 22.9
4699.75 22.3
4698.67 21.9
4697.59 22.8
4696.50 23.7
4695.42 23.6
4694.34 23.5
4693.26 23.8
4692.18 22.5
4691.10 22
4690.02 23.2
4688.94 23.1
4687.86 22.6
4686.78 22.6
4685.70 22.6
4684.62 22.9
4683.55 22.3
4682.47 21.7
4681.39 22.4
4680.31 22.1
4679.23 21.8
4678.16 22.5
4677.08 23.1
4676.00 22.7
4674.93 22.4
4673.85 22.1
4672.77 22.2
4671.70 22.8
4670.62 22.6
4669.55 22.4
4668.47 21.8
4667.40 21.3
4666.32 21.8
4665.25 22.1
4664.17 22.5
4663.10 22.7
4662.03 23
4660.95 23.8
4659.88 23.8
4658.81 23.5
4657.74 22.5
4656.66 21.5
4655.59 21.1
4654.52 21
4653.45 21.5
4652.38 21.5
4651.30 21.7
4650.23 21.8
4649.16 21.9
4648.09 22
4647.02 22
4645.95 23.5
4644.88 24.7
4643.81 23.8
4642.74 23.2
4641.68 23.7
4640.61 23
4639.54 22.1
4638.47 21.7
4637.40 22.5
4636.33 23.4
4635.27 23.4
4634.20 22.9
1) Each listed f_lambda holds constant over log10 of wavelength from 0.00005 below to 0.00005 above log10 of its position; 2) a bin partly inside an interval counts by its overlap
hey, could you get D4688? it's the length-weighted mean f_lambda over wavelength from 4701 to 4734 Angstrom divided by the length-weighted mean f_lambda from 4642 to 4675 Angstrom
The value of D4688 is 1.02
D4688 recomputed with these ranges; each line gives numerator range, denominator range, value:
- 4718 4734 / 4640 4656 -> 1.06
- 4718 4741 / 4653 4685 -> 1.04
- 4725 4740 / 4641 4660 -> 1.02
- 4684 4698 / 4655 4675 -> 1.03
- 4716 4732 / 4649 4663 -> 1.07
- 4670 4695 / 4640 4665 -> 1.00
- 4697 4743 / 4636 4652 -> 1.00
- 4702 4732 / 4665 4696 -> 1.01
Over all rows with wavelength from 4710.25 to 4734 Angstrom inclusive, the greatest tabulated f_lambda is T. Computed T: 24.7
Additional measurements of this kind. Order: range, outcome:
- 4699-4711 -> 22.9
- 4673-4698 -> 23.8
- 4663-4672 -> 22.8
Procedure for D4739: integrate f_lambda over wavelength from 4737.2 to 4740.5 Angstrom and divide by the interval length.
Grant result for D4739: 22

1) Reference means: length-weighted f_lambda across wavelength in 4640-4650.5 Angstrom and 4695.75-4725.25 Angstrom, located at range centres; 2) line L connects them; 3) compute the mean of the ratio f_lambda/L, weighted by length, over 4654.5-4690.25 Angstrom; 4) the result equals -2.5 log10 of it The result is 0.02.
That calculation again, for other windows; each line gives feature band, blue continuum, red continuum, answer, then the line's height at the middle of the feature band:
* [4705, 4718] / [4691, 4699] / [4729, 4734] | 0.04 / 23.1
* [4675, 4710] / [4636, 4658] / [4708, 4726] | 0.02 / 22.9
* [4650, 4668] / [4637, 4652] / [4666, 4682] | 0.01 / 22.5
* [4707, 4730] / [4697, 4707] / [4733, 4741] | -0.06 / 21.9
